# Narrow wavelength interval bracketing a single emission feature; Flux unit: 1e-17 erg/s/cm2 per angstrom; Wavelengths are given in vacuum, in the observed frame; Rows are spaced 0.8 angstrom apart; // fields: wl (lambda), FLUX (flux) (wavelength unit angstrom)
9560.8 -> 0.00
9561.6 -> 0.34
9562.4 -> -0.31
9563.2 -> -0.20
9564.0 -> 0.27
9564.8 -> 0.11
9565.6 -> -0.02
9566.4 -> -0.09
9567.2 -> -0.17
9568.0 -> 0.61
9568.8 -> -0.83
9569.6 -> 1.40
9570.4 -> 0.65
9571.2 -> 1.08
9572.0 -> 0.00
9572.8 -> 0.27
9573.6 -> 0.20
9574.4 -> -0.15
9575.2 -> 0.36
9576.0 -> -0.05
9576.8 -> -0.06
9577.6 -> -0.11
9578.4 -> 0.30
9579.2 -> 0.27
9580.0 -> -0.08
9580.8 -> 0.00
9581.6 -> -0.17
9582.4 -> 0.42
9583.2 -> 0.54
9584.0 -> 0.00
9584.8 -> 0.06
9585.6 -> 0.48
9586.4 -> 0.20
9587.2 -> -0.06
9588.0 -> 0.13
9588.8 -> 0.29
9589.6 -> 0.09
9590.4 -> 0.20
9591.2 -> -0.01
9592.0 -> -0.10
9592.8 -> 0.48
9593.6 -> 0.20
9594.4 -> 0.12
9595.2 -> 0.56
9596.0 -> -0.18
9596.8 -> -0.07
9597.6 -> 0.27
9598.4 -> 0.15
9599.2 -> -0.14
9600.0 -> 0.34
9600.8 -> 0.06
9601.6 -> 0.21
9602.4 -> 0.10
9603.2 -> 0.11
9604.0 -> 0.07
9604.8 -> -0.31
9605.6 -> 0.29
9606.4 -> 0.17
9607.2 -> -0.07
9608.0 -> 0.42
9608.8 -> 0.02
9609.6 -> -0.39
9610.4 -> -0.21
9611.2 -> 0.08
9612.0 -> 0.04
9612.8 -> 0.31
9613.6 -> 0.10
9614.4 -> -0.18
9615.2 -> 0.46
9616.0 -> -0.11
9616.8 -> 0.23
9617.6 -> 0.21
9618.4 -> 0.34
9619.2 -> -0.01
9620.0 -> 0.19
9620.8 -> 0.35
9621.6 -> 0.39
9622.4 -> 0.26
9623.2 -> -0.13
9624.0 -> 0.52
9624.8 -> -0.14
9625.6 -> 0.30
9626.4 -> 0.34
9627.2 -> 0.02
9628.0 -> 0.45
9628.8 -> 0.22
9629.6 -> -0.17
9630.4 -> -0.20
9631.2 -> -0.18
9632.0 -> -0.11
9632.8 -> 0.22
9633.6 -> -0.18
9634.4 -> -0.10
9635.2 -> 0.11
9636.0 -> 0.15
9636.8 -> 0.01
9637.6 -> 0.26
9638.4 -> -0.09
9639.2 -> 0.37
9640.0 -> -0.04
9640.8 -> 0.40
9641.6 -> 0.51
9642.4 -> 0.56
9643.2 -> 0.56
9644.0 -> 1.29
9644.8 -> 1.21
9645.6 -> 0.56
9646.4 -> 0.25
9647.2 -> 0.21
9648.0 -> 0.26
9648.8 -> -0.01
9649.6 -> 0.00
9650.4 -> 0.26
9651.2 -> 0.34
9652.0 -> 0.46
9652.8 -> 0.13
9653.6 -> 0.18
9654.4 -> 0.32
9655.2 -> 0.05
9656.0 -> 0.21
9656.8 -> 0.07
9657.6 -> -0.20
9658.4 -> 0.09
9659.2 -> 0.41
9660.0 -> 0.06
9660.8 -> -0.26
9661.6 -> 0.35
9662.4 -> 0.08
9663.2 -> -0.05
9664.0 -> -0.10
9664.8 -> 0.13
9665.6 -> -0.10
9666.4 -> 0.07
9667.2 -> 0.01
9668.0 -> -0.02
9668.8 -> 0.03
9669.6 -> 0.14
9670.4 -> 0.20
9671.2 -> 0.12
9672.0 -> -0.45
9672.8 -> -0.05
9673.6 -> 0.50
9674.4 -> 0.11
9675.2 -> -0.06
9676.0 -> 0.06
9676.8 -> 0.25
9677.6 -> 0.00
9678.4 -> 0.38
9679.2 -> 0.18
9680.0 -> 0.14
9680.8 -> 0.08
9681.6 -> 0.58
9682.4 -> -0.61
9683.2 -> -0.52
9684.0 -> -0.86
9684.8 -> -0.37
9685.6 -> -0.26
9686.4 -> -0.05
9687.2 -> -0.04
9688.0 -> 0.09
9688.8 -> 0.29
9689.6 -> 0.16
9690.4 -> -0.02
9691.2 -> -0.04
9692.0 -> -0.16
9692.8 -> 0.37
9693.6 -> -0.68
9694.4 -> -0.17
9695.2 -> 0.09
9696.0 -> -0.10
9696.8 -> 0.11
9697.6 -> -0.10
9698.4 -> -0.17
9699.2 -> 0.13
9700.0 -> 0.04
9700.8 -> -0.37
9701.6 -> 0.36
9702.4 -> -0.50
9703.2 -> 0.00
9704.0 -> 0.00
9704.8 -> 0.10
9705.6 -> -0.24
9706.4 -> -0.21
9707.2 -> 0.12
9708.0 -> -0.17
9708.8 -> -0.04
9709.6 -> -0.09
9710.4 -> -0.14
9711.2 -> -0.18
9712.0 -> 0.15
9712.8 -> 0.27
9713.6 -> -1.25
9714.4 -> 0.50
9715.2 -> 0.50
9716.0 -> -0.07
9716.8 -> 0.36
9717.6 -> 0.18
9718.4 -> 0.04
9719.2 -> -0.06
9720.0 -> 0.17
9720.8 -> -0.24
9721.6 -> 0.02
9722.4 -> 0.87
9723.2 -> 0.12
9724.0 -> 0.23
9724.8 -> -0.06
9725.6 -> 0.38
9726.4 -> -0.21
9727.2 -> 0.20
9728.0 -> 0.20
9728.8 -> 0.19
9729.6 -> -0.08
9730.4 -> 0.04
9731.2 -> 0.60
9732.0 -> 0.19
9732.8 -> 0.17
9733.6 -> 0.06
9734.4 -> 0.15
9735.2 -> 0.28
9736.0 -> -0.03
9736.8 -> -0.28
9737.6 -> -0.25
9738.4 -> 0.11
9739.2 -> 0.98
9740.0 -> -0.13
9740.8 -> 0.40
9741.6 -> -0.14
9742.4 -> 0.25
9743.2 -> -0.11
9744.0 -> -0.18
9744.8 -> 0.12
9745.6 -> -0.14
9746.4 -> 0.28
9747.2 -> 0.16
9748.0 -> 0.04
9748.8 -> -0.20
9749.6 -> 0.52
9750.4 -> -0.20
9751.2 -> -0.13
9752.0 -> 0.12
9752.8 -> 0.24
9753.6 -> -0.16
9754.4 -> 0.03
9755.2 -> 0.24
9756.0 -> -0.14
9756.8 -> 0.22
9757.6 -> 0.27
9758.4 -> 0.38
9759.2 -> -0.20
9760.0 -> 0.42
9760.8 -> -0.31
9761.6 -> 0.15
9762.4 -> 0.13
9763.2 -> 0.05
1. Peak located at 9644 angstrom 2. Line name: [O III] 5007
